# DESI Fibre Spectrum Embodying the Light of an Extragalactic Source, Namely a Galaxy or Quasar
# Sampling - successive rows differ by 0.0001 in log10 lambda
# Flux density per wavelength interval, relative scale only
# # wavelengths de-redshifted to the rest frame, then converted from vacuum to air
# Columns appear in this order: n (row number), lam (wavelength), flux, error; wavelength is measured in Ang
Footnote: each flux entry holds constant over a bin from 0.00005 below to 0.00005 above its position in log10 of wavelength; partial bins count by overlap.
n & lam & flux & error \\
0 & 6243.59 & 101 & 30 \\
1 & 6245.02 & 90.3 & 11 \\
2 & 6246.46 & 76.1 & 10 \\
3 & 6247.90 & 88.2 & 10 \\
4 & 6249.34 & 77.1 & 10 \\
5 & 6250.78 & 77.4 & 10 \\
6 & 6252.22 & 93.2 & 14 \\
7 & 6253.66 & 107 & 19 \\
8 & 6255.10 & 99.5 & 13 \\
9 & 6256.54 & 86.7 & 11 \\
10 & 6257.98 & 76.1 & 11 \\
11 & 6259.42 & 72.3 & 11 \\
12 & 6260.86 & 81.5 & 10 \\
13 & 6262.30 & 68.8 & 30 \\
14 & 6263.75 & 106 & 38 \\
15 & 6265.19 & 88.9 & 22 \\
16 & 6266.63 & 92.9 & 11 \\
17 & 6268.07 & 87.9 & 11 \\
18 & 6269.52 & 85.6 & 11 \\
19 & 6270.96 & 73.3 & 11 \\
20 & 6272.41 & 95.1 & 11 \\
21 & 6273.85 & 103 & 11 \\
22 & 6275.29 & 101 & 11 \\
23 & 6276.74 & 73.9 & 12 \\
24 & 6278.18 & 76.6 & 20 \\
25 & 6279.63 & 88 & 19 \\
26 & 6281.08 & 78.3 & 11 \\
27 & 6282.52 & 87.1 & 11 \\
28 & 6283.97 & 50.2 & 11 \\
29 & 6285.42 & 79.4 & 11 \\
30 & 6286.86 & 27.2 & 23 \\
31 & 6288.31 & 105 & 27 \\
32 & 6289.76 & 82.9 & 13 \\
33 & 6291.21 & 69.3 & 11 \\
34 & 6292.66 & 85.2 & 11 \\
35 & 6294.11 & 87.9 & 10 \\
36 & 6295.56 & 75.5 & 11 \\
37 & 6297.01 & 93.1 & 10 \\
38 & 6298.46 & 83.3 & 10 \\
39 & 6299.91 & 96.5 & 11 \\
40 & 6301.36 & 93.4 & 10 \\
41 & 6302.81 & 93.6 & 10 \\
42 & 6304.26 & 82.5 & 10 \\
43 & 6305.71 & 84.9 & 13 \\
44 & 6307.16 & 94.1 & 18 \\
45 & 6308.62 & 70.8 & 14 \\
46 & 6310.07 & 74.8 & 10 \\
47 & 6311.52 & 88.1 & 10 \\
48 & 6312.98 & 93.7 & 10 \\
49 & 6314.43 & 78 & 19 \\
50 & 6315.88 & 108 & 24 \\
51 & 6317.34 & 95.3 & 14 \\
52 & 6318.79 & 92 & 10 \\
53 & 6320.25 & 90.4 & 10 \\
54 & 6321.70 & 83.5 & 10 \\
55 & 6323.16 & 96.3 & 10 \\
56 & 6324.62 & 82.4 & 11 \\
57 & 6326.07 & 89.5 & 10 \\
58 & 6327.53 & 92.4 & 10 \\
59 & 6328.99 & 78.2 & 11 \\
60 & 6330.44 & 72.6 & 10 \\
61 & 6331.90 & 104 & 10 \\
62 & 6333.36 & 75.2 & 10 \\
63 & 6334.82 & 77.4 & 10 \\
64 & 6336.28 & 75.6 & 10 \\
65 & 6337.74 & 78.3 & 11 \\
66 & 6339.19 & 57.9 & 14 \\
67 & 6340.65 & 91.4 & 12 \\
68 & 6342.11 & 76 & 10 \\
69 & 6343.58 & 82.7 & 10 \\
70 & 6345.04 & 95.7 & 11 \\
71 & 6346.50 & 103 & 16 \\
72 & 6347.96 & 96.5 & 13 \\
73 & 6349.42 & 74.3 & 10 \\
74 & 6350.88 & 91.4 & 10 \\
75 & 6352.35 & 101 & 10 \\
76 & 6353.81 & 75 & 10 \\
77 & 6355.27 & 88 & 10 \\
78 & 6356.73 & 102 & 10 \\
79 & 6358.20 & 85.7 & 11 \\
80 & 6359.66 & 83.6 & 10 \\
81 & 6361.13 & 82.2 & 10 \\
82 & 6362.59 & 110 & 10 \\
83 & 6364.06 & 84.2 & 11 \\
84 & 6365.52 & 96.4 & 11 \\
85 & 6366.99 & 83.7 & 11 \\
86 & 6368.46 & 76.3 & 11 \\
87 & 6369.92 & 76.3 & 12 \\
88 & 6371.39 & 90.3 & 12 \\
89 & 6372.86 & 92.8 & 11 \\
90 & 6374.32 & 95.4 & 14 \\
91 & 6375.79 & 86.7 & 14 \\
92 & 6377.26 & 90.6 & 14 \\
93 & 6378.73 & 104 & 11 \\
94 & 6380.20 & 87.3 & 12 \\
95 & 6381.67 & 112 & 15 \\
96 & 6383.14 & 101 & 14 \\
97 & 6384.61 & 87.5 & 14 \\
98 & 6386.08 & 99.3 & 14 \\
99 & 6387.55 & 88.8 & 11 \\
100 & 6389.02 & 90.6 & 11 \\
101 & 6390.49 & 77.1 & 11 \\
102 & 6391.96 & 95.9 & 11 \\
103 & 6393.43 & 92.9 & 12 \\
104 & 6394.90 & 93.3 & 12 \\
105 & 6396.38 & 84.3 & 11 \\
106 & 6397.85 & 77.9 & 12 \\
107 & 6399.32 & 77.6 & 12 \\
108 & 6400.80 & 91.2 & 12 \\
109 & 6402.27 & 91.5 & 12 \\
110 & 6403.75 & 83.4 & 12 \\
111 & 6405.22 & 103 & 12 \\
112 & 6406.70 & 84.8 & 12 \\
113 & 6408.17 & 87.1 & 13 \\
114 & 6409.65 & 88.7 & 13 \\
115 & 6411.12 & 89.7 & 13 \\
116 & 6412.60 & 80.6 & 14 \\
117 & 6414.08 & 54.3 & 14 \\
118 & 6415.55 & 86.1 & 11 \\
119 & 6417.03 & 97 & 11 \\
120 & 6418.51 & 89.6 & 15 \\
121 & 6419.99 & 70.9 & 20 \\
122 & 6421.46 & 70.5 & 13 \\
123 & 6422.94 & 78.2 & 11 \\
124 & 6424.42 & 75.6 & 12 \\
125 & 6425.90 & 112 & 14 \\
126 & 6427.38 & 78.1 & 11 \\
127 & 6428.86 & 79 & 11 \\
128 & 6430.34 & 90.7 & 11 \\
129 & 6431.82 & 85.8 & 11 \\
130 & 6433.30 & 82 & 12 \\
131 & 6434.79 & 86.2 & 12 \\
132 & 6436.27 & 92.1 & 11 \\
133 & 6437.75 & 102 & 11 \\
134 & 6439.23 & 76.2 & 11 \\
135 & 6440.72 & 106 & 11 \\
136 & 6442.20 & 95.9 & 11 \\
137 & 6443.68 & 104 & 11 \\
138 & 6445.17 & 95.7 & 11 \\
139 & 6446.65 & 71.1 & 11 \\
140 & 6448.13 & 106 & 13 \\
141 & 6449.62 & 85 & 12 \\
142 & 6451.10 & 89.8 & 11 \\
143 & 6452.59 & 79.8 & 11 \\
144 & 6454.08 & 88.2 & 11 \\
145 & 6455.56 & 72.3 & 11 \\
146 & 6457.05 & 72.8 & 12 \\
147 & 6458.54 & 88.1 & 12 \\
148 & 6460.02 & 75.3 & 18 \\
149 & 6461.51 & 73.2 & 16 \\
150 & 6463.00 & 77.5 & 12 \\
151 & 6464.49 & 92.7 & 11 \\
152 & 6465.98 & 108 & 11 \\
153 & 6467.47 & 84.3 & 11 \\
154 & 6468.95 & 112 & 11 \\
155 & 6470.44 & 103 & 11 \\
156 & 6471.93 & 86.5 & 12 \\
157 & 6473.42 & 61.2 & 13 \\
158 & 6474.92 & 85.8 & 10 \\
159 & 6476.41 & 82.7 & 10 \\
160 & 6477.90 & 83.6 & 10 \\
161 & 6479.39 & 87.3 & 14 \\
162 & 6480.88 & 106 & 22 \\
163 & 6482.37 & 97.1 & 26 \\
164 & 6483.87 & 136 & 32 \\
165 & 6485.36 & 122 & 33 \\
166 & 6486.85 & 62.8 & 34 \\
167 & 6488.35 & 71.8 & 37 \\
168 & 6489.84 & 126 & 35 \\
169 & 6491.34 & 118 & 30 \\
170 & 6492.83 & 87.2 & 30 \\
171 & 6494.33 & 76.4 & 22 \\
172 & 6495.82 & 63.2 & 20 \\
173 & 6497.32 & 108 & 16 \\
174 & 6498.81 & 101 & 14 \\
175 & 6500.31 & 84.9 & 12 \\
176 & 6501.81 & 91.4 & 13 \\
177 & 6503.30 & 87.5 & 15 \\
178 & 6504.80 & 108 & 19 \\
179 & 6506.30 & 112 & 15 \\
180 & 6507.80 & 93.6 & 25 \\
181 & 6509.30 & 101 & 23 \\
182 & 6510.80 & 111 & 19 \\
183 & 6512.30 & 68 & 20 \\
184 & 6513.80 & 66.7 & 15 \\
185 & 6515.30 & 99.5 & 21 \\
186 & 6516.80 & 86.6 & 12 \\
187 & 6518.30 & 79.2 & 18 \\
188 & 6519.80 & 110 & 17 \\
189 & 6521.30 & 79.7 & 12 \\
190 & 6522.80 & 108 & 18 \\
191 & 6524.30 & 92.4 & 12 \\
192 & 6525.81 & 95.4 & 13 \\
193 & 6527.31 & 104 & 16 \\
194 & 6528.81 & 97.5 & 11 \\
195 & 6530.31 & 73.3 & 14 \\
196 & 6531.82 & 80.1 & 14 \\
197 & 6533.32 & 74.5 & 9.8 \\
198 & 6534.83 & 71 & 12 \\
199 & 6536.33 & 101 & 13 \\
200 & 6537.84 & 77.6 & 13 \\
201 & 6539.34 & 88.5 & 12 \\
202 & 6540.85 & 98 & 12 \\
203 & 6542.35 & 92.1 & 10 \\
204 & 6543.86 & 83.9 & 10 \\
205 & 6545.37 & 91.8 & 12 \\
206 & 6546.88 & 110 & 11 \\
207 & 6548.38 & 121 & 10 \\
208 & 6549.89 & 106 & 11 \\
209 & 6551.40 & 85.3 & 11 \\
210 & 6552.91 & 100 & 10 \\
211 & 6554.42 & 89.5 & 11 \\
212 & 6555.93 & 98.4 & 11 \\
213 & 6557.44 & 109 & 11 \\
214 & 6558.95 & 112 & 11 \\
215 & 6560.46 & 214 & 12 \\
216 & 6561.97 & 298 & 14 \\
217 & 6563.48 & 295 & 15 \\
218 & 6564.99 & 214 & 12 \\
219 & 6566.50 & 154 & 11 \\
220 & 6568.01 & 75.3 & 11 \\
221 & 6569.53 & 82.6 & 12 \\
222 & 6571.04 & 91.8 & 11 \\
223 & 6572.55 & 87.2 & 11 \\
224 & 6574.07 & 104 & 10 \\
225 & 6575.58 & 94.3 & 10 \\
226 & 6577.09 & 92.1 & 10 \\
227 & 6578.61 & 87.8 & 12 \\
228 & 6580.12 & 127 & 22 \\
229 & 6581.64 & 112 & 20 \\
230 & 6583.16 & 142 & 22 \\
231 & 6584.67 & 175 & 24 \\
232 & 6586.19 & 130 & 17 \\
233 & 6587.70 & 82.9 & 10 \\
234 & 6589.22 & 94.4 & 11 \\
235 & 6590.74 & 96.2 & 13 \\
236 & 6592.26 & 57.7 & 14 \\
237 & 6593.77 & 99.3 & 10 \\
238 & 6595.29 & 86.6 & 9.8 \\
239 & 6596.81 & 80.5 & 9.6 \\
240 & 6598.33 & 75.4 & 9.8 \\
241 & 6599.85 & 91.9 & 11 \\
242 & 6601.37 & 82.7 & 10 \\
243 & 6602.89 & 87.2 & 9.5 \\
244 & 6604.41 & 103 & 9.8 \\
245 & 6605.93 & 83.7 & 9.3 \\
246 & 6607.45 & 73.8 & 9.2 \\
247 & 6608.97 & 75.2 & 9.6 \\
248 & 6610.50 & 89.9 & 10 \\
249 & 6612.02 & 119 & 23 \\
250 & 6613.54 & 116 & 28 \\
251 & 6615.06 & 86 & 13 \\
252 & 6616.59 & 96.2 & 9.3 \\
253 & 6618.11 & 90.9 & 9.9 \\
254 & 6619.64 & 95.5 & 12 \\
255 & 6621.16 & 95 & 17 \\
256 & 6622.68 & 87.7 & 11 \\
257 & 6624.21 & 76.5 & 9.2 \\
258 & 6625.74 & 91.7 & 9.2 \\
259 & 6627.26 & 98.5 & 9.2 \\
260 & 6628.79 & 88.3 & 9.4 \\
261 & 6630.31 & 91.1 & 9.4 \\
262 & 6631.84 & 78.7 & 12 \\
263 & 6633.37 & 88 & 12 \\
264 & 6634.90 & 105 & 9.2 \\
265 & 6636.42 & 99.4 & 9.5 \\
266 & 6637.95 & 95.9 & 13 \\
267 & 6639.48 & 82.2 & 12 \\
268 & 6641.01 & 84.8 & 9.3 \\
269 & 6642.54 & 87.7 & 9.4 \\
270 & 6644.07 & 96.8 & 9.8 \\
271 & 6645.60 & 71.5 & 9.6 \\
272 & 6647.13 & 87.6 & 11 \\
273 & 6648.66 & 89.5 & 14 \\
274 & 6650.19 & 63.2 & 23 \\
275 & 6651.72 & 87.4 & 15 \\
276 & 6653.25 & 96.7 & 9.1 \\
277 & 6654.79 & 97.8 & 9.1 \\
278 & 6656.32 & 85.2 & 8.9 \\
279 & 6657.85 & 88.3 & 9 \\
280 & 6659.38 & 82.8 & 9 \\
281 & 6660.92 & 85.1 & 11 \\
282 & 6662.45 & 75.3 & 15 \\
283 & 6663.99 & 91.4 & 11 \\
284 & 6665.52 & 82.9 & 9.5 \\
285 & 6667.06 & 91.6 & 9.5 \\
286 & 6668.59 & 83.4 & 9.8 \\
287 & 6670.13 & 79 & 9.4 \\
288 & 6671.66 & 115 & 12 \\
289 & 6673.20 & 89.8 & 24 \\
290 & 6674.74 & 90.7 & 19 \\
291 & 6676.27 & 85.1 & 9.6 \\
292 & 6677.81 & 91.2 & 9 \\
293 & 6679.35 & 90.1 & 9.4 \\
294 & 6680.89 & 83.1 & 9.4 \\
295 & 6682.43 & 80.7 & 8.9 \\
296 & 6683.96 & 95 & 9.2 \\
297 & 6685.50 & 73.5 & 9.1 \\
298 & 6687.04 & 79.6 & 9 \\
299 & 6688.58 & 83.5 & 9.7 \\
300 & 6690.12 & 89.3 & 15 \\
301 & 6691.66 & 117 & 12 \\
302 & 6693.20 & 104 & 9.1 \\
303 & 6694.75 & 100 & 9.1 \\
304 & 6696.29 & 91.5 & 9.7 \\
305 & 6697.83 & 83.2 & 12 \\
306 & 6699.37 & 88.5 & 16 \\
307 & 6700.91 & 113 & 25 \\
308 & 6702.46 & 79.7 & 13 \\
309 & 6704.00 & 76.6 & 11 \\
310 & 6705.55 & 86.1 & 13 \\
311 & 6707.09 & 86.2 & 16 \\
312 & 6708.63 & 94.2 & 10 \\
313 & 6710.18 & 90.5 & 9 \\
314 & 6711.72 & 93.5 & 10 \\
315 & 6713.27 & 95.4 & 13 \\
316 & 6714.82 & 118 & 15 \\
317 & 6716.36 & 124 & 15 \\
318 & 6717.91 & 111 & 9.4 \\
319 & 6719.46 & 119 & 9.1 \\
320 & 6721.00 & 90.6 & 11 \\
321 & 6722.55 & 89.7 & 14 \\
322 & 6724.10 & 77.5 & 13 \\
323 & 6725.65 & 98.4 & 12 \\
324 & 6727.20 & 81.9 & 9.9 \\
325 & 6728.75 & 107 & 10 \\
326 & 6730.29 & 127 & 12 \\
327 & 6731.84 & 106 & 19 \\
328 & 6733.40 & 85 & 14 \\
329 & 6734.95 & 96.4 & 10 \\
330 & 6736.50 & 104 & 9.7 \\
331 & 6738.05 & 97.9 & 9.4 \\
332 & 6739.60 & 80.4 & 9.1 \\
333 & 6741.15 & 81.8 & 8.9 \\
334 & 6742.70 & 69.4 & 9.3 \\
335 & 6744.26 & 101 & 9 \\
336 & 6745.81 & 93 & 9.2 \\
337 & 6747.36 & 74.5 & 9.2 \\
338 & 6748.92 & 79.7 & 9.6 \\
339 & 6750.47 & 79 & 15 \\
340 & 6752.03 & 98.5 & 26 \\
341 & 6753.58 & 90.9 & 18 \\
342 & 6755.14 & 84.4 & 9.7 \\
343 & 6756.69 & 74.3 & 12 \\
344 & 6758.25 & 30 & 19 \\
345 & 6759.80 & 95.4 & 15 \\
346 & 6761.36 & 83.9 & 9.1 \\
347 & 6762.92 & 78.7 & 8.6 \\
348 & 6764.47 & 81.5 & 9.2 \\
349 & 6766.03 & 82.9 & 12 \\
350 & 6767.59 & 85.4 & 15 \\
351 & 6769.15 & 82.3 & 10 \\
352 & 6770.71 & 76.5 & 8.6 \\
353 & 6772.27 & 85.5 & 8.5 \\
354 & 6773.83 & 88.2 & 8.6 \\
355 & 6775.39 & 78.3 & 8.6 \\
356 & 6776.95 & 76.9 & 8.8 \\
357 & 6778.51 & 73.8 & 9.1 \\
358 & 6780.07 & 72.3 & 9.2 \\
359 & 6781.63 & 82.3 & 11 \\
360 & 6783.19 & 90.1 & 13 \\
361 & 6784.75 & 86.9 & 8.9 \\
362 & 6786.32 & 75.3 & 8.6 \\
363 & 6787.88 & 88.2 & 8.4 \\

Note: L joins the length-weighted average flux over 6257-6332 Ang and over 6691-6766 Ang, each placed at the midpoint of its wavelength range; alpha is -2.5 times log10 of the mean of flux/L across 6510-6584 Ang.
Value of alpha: -0.22 mag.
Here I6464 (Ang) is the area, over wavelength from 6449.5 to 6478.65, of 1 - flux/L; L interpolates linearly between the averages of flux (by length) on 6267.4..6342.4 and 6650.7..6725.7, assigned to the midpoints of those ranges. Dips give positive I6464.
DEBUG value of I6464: 0.7 Ang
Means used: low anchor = 83.8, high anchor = 91.7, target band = 85.1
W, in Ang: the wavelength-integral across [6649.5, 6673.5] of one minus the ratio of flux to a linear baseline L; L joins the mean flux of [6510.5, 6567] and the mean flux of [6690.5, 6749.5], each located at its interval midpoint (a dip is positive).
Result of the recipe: 3.1 Ang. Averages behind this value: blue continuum 111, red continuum 95.1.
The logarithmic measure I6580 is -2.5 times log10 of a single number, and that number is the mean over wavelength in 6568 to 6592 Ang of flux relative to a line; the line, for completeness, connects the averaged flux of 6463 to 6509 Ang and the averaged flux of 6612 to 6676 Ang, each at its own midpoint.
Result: -0.14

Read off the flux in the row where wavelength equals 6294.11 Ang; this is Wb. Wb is 87.9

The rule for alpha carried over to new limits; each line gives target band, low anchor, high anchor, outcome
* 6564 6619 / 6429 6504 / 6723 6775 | -0.150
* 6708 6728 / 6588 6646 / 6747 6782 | -0.190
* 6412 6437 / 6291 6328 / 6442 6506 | 0.090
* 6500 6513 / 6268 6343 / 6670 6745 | -0.081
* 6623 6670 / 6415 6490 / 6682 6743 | 0.068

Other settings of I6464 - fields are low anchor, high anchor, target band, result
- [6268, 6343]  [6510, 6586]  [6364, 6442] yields 5.30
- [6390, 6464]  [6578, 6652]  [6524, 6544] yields 0.53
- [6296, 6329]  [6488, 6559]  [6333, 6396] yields 0.88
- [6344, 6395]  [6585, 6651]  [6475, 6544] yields -1.31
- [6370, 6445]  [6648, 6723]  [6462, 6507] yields -2.29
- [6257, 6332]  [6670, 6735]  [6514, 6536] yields 0.29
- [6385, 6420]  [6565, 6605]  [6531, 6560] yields 0.96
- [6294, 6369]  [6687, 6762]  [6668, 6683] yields 0.39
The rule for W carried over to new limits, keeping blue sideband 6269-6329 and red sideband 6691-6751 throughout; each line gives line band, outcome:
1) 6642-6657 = 1.1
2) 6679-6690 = 1.2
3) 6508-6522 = 0.1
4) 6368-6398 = -1.4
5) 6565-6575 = -1.8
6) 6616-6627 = 0.2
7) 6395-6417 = 0.6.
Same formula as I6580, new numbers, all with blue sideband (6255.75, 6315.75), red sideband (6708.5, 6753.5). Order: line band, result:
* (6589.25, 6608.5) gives 0.08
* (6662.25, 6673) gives 0.05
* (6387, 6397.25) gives -0.03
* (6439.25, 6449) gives -0.08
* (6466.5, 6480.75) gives 0.00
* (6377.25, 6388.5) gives -0.12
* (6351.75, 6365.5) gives -0.06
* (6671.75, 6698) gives 0.04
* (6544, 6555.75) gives -0.10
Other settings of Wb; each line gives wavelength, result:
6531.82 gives 80.1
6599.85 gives 91.9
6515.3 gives 99.5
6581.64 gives 112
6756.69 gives 74.3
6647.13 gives 87.6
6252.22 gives 93.2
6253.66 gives 107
